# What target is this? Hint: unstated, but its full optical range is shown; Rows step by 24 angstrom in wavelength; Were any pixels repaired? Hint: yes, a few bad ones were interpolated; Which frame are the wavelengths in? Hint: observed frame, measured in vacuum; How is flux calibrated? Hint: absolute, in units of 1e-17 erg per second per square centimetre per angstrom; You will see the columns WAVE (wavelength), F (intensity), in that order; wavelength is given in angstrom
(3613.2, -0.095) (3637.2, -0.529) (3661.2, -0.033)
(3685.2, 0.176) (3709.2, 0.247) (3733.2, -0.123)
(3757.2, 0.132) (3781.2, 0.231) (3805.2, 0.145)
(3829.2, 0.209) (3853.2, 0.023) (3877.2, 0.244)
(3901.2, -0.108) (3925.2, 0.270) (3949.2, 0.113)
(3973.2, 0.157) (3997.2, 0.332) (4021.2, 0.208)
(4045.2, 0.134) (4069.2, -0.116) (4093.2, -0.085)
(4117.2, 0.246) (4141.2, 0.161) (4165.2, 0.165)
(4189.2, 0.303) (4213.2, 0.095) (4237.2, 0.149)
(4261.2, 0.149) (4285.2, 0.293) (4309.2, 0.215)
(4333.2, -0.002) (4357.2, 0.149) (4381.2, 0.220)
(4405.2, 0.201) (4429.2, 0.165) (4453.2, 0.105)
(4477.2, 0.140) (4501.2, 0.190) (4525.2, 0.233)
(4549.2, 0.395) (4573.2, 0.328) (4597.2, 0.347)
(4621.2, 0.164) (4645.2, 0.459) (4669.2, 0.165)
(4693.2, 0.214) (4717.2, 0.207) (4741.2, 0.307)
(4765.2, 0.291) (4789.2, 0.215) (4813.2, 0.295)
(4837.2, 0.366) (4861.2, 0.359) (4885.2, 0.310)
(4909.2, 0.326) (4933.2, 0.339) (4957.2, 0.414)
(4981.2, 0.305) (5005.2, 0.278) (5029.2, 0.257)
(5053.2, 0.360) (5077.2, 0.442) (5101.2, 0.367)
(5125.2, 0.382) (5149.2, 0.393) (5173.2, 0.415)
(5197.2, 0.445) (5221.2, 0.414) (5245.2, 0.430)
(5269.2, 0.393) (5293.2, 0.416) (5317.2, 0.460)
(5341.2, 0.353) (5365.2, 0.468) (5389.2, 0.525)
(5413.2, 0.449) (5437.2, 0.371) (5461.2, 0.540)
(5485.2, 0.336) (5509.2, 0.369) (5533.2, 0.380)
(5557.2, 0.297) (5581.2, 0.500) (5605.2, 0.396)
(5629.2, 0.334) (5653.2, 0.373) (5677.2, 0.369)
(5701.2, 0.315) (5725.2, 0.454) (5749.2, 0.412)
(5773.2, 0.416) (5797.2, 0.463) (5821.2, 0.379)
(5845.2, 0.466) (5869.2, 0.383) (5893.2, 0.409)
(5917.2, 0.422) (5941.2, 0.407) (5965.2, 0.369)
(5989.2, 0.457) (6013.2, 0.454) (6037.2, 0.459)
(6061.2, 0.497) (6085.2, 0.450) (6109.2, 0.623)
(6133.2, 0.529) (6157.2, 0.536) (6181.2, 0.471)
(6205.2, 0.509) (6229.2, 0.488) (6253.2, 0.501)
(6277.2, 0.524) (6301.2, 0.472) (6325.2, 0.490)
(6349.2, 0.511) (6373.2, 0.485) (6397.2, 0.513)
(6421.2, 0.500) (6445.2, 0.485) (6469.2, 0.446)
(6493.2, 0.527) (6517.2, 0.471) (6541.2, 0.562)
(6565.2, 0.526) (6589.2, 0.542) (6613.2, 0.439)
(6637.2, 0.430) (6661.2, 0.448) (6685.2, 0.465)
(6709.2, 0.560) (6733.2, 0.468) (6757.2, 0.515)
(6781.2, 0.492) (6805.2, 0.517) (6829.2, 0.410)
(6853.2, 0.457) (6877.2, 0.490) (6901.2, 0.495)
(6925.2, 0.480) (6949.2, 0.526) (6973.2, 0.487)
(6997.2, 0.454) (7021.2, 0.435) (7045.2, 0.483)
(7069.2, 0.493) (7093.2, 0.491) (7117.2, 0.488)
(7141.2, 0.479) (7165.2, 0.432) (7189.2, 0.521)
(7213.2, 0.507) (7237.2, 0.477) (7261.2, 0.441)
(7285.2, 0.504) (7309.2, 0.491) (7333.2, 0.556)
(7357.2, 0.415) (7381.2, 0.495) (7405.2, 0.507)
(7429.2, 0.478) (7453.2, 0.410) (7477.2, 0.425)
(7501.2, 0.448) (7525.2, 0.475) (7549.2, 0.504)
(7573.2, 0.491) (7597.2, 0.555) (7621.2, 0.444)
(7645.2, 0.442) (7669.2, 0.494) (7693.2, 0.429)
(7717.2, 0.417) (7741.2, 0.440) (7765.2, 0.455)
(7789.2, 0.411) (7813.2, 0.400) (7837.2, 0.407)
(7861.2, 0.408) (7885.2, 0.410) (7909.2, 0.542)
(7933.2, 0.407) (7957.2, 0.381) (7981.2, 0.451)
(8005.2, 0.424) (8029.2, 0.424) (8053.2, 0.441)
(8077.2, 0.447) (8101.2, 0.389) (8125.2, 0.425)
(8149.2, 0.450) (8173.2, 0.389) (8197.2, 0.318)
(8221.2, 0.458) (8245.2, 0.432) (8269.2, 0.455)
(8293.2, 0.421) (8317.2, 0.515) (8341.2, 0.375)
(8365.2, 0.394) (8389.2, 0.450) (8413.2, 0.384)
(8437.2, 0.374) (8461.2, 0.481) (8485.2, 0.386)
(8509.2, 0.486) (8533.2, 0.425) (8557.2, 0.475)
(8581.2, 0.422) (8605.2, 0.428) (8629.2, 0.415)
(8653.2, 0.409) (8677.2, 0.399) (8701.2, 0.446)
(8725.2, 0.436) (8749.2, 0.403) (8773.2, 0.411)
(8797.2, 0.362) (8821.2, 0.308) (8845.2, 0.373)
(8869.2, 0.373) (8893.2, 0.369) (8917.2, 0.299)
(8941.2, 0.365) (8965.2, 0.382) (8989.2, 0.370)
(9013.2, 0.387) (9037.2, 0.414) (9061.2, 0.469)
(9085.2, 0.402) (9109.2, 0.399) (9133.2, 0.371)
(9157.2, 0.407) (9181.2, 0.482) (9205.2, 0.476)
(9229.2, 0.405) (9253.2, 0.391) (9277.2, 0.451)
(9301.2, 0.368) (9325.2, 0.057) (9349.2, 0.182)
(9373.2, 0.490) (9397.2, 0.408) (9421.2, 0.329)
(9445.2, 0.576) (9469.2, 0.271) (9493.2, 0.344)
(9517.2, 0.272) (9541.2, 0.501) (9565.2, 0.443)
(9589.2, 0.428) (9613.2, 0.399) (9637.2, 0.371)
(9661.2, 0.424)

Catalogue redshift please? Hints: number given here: 0.13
